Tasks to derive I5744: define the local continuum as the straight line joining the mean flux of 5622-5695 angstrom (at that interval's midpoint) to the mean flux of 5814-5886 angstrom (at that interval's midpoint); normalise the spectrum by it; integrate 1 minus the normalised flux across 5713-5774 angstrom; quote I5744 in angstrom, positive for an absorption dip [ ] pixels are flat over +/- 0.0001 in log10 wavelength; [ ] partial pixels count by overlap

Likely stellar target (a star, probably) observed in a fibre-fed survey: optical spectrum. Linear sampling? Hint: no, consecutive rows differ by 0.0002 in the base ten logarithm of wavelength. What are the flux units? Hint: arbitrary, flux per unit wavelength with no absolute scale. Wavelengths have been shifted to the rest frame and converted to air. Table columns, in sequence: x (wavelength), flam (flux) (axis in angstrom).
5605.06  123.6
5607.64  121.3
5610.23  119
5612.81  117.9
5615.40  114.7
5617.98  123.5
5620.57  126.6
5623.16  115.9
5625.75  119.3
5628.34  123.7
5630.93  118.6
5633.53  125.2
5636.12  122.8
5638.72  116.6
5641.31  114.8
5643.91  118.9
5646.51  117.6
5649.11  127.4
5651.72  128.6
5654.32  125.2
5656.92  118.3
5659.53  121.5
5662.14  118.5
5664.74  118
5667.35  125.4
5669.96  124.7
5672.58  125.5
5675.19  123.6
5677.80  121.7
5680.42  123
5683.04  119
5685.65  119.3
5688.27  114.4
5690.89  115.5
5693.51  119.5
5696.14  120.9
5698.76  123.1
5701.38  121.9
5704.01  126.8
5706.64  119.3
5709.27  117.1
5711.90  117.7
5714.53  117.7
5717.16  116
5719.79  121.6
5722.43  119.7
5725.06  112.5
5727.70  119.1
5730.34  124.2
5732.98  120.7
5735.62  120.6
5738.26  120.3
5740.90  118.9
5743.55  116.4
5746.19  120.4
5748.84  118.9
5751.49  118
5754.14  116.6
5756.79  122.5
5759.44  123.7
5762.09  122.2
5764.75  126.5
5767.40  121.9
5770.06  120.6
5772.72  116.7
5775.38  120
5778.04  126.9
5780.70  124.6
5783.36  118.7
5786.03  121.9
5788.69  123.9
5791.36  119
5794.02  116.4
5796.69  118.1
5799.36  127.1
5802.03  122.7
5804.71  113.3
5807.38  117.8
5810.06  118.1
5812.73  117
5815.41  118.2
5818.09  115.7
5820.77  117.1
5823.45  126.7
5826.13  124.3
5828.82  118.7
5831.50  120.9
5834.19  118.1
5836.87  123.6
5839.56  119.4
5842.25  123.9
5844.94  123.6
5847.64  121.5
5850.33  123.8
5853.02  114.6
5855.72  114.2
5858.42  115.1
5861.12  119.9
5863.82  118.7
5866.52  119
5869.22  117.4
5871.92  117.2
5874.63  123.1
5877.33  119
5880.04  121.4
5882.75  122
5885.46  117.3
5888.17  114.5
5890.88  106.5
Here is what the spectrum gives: 0.3 angstrom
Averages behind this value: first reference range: 121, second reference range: 120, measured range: 120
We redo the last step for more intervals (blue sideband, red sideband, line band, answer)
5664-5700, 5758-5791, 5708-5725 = 0.5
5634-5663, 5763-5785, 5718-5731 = 0.3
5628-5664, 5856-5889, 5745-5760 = 0.0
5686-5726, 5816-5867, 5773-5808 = -0.3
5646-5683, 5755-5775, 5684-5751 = 1.6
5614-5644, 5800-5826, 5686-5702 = 0.1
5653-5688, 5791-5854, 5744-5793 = -0.2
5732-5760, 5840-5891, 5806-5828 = 0.0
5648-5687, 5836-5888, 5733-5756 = 0.5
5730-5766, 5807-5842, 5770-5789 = -0.2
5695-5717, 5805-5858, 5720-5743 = 0.1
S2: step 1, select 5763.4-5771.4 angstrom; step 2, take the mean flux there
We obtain 123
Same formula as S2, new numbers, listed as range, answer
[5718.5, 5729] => 118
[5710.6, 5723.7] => 119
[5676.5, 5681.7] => 122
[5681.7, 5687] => 119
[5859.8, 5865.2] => 119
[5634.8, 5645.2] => 118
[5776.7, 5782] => 126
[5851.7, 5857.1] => 114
